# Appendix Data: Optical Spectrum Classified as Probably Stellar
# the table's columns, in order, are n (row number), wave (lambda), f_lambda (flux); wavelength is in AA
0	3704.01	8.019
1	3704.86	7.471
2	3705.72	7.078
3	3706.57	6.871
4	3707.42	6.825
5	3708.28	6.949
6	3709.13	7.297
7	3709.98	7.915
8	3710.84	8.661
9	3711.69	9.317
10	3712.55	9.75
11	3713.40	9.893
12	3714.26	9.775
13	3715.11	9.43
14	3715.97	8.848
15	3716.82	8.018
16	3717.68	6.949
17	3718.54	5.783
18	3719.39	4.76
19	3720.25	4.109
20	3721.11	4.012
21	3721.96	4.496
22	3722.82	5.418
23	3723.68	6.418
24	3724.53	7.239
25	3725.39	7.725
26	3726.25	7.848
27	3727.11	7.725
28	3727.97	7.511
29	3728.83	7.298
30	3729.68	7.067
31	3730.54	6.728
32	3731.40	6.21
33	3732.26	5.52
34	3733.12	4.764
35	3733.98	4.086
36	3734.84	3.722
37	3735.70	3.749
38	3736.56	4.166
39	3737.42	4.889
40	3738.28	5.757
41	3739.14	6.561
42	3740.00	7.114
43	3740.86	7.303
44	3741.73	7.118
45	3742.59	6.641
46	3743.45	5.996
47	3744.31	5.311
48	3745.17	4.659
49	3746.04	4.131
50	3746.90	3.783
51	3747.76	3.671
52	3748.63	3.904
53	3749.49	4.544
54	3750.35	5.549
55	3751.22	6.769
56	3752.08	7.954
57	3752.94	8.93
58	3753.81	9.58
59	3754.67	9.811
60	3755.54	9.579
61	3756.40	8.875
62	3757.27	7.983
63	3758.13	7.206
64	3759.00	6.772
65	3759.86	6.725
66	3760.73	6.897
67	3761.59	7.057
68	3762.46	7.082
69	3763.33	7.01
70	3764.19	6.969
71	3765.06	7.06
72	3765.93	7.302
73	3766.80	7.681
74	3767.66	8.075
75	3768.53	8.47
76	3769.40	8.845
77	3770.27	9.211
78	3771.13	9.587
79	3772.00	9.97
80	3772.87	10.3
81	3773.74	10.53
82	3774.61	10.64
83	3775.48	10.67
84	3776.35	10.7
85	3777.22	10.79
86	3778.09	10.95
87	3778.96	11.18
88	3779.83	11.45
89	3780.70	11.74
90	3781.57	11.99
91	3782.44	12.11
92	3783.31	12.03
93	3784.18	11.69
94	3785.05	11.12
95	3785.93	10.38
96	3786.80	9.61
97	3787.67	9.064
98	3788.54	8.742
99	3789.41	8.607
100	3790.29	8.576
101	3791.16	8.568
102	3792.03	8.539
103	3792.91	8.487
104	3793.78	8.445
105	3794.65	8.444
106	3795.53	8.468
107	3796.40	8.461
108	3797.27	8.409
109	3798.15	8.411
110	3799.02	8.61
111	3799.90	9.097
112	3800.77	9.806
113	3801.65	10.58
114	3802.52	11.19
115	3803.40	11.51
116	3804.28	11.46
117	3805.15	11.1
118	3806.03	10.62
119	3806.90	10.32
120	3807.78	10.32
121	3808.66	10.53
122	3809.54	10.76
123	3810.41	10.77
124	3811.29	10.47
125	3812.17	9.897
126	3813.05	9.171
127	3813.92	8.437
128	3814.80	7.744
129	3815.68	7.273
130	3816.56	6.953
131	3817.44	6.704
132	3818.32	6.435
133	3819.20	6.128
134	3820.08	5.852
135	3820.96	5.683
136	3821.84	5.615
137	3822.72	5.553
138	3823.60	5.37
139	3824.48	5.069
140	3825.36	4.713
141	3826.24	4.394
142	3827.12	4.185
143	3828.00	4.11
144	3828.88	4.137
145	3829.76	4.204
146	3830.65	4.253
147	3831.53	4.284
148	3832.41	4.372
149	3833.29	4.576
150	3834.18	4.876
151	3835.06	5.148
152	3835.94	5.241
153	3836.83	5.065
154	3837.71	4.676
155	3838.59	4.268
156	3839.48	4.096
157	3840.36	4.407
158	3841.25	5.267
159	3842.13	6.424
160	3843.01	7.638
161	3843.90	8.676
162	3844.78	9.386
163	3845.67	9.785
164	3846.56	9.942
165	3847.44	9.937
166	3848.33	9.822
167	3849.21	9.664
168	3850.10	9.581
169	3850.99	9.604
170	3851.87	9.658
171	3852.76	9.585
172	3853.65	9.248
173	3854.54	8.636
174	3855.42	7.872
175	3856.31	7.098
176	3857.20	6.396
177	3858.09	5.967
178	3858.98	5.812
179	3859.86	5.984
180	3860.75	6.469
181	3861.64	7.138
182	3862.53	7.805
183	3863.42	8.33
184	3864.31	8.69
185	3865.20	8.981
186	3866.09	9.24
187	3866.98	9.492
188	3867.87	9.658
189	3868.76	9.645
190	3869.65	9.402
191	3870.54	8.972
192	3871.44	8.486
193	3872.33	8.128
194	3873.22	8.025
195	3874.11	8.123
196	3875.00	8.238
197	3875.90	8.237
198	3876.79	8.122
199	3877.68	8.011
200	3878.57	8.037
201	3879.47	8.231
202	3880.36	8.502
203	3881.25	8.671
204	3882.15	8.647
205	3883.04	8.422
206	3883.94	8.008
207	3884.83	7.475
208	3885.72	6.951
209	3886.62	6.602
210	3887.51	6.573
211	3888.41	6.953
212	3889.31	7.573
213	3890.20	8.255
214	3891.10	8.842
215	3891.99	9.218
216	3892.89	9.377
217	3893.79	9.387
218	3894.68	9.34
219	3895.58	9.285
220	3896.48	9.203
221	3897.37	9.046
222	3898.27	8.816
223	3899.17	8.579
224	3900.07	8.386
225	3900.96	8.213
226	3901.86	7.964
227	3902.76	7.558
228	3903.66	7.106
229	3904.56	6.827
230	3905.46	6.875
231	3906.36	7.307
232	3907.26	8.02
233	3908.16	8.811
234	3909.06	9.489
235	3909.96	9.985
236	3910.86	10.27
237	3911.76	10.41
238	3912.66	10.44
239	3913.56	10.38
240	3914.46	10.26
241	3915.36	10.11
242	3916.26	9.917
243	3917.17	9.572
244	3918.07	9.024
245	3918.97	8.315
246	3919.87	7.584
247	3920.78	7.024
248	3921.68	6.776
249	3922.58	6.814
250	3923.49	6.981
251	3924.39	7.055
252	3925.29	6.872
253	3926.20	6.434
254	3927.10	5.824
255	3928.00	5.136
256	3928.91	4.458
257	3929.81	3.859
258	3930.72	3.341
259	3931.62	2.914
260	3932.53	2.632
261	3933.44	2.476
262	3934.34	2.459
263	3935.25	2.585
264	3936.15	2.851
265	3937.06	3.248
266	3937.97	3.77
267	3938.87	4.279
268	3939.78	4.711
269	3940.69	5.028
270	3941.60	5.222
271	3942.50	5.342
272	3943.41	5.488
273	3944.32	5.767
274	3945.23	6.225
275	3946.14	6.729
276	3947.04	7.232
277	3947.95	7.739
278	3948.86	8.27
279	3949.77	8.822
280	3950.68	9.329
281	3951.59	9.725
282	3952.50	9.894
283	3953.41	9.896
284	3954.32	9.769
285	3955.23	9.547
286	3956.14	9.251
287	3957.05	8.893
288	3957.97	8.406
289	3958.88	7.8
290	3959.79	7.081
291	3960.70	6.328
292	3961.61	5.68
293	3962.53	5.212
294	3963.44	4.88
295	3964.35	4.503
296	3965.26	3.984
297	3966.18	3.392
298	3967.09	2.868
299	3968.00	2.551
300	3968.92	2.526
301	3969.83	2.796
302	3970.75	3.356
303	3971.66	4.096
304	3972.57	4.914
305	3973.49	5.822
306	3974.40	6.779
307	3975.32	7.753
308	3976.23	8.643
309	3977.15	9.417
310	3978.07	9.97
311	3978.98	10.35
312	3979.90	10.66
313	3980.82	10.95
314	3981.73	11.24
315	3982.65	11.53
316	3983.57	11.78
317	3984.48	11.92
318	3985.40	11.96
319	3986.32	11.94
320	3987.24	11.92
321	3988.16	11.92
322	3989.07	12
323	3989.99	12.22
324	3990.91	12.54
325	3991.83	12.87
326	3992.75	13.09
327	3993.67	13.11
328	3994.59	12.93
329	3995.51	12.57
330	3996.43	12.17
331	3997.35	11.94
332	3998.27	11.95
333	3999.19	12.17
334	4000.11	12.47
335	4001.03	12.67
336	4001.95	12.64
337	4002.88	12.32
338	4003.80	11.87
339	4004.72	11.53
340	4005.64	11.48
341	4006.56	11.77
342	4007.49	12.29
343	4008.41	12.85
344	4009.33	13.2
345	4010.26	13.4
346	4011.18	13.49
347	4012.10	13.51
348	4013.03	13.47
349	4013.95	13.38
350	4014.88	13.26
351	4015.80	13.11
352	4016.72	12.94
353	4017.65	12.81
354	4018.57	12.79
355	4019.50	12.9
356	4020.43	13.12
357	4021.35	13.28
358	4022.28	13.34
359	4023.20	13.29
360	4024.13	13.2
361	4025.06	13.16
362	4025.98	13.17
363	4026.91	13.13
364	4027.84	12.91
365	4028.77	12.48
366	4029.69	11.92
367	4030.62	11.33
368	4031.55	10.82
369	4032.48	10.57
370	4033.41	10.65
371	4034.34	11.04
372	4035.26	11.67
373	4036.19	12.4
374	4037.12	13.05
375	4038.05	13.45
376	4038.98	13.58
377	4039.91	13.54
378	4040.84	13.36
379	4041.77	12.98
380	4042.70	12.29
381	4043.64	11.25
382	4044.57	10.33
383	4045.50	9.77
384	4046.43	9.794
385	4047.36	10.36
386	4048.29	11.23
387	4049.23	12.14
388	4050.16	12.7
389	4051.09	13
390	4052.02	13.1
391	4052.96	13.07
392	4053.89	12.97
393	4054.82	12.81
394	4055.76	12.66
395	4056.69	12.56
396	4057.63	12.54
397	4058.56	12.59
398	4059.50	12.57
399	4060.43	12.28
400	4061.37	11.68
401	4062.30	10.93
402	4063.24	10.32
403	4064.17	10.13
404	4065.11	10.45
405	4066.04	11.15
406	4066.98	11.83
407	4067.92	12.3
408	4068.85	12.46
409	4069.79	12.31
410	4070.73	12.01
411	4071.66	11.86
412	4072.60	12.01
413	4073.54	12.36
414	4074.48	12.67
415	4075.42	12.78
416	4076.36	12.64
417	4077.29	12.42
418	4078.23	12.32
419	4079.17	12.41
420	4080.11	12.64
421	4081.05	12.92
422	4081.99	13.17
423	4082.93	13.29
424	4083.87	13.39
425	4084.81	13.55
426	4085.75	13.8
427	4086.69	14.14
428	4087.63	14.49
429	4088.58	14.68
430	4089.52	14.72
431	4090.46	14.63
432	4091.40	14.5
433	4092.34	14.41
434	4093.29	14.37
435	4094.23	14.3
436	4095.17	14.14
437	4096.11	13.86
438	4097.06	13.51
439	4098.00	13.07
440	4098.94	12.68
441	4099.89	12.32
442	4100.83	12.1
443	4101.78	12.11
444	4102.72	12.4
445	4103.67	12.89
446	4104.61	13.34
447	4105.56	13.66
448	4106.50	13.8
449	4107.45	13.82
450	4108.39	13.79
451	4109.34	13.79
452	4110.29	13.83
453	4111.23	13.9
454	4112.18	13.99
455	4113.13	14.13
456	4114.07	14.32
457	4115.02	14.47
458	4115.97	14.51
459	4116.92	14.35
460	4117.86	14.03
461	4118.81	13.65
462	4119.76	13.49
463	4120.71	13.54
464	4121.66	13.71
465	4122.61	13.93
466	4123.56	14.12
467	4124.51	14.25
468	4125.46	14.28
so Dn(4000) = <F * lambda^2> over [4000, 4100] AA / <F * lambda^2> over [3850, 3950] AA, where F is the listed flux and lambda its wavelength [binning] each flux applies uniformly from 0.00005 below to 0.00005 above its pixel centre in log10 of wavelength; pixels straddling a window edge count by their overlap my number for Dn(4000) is 1.82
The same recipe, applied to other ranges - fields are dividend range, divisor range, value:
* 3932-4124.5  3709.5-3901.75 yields 1.60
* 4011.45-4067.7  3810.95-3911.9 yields 1.77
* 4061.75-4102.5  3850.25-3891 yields 1.76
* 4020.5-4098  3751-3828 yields 1.65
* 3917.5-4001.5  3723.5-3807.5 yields 1.04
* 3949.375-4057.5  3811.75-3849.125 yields 1.90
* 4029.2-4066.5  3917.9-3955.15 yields 2.07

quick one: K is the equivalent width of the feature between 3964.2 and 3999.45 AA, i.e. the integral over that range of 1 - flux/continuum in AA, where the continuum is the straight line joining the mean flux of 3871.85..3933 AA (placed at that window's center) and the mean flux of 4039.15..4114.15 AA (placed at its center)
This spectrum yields 3.3 AA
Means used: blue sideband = 7.88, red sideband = 12.8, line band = 9.24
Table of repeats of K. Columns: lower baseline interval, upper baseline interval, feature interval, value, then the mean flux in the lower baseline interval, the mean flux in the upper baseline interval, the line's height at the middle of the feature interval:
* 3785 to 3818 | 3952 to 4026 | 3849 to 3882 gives 4.6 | 9.33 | 10.3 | 9.66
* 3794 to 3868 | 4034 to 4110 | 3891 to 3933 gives 6.4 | 7.61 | 12.7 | 9.31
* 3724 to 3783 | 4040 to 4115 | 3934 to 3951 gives 8.2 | 7.56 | 12.8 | 10.6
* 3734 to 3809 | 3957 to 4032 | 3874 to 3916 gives 4.7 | 8.4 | 10.5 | 9.56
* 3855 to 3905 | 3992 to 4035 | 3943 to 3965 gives 6.2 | 8.11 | 12.6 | 10.6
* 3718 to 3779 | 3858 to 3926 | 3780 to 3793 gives -4.9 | 7.03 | 8.31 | 7.37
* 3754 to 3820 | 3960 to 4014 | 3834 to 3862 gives 6.3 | 9.23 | 9.86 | 9.42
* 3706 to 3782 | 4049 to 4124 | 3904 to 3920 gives 1.7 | 7.42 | 13.1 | 10.2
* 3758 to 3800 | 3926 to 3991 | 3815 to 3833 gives 7.0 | 9.17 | 6.94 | 8.61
